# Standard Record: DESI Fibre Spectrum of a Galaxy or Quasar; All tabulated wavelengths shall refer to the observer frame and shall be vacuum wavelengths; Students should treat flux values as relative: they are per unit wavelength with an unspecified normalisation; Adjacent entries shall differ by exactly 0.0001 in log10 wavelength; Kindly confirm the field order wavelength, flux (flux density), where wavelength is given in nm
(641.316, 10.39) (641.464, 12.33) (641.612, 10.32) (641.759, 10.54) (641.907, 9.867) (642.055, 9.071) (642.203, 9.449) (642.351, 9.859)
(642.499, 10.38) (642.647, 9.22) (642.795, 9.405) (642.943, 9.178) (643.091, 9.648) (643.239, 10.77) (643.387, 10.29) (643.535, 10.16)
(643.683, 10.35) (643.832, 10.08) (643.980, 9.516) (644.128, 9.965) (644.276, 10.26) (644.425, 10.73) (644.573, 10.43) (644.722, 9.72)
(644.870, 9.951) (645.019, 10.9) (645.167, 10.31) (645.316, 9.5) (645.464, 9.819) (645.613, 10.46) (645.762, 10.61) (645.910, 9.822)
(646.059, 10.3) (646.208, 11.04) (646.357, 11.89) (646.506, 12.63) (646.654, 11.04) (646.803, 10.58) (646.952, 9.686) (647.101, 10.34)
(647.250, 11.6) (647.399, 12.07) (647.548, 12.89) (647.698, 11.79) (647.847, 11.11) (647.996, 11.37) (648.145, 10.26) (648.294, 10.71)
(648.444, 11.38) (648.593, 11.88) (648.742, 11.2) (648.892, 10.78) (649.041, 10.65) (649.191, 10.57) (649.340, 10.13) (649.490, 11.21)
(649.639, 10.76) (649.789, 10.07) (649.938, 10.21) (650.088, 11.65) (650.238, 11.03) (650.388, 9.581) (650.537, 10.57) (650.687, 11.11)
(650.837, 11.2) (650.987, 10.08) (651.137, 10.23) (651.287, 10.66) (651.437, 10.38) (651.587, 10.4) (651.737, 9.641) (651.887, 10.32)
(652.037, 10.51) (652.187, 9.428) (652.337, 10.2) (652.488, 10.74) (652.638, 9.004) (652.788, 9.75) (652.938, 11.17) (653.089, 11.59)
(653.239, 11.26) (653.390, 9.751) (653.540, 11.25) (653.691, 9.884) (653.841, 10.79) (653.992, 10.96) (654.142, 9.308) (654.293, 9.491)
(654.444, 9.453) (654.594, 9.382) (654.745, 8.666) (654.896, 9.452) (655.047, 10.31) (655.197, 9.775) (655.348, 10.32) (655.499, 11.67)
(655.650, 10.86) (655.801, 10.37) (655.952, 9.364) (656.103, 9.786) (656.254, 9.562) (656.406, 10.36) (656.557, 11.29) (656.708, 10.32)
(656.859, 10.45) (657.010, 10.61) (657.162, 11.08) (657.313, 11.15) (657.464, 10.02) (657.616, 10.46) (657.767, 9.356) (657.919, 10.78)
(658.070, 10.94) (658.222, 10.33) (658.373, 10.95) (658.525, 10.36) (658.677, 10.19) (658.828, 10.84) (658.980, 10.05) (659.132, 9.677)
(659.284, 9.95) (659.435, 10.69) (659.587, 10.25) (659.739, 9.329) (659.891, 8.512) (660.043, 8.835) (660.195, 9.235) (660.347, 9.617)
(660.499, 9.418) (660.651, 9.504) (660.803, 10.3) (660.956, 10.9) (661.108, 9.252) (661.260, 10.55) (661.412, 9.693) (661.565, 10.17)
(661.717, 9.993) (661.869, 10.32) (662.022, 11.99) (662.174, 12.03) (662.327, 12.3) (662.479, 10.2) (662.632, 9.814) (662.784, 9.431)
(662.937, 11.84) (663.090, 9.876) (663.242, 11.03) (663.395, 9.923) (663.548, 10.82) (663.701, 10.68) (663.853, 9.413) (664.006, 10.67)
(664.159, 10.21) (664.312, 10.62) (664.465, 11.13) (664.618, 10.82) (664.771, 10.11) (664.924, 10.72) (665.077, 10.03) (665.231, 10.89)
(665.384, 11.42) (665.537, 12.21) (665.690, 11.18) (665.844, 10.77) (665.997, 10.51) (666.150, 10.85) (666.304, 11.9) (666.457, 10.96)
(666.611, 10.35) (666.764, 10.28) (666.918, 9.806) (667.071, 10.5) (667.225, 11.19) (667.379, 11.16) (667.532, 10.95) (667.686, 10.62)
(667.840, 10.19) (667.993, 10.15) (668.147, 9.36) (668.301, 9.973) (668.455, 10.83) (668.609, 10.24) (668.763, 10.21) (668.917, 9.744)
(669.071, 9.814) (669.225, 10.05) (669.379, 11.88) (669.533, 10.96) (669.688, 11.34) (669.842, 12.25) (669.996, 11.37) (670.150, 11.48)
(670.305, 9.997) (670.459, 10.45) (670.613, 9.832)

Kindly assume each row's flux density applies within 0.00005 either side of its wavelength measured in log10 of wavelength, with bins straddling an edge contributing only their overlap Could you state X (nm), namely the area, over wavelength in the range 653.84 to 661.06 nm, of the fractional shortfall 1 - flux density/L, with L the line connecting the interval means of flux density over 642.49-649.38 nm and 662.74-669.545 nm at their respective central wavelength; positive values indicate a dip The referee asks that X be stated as 0.333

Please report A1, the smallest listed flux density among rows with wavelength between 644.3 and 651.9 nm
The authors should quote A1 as 9.5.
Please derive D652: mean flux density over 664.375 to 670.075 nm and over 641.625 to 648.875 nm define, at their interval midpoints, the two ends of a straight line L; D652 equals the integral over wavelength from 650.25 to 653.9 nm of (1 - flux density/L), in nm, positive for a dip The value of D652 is 0.06 nm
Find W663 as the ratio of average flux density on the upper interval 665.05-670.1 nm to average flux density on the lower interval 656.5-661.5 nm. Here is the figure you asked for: 1.06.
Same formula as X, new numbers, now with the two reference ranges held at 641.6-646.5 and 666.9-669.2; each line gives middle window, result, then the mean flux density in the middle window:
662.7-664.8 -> -0.04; 10.5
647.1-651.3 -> -0.31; 10.9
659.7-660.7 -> 0.10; 9.2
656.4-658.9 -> -0.08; 10.6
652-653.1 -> 0.00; 10.2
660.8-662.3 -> -0.05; 10.6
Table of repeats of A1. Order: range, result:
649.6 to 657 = 8.666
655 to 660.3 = 8.512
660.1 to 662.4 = 9.235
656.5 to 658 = 9.356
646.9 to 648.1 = 9.686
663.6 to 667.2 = 9.413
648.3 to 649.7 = 10.13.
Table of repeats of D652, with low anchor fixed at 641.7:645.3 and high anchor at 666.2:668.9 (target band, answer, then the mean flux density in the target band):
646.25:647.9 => -0.22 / 11.4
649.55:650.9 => -0.07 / 10.7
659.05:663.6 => 0.08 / 10.2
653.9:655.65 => 0.05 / 9.94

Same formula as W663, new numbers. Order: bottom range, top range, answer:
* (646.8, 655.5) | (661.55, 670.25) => 1.02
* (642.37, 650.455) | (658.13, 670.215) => 0.99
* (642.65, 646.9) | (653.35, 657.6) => 0.99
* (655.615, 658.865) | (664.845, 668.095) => 1.03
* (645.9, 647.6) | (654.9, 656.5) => 0.91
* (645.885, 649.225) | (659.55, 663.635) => 0.92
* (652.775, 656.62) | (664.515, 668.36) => 1.04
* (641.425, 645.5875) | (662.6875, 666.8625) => 1.06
